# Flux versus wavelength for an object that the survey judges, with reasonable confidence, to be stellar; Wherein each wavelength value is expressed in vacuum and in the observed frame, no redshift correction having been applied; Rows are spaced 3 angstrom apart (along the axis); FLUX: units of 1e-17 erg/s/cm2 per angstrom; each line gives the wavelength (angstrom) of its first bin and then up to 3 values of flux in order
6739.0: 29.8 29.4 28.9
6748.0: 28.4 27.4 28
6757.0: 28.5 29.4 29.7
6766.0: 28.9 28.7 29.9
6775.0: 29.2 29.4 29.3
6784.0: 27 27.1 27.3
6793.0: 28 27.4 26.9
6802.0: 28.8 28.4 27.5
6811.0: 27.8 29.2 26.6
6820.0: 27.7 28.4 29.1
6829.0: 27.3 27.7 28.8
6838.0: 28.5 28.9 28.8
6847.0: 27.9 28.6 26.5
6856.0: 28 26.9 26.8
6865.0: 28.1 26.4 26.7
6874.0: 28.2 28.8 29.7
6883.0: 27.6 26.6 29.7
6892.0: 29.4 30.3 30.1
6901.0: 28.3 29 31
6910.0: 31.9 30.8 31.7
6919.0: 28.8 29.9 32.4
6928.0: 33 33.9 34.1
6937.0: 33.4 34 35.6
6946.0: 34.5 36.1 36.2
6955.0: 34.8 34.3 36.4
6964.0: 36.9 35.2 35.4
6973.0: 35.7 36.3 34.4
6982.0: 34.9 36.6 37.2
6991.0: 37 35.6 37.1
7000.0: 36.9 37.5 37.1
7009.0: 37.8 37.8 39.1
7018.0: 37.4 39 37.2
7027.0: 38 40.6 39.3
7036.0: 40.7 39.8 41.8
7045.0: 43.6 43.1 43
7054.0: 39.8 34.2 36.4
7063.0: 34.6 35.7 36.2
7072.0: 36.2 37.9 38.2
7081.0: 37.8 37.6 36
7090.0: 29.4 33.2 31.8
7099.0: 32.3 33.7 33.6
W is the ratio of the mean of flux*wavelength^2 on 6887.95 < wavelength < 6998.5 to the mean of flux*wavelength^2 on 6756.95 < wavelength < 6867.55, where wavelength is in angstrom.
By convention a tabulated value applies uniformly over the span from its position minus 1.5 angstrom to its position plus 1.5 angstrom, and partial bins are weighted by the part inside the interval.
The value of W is 1.24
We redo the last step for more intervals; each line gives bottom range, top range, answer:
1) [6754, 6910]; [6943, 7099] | 1.38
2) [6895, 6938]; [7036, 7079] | 1.29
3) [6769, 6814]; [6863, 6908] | 1.04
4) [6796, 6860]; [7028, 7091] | 1.46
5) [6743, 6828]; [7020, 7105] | 1.43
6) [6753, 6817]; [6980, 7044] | 1.43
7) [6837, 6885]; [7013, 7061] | 1.49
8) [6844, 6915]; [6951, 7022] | 1.32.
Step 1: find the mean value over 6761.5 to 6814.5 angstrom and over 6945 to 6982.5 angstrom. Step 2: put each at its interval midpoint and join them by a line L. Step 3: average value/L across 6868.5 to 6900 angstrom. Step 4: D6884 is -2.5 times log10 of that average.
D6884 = 0.13 mag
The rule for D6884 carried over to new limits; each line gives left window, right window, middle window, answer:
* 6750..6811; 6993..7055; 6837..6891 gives 0.15 mag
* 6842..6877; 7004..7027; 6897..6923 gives 0.03 mag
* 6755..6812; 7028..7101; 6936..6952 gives -0.04 mag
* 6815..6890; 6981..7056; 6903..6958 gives 0.00 mag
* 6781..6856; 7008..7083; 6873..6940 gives 0.06 mag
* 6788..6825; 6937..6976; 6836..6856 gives 0.06 mag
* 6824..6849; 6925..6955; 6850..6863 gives 0.09 mag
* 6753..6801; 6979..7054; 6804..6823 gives 0.08 mag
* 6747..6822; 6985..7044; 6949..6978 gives 0.01 mag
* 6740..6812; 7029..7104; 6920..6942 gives 0.01 mag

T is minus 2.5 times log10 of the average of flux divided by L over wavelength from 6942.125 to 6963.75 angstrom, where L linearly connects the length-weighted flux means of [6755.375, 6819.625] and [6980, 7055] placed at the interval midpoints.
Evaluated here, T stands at 0.01 mag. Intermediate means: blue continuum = 28.3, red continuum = 38.7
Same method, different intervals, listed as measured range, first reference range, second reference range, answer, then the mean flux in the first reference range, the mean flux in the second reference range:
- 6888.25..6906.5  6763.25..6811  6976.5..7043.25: 0.120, 28.3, 37.8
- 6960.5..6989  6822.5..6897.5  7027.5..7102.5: -0.080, 28.2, 37.4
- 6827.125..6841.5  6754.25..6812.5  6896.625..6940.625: 0.049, 28.4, 31.4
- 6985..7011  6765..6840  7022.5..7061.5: 0.019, 28.2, 39.8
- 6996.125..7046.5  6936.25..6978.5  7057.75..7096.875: -0.101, 35.4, 35.5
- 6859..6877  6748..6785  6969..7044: 0.189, 28.8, 37.7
